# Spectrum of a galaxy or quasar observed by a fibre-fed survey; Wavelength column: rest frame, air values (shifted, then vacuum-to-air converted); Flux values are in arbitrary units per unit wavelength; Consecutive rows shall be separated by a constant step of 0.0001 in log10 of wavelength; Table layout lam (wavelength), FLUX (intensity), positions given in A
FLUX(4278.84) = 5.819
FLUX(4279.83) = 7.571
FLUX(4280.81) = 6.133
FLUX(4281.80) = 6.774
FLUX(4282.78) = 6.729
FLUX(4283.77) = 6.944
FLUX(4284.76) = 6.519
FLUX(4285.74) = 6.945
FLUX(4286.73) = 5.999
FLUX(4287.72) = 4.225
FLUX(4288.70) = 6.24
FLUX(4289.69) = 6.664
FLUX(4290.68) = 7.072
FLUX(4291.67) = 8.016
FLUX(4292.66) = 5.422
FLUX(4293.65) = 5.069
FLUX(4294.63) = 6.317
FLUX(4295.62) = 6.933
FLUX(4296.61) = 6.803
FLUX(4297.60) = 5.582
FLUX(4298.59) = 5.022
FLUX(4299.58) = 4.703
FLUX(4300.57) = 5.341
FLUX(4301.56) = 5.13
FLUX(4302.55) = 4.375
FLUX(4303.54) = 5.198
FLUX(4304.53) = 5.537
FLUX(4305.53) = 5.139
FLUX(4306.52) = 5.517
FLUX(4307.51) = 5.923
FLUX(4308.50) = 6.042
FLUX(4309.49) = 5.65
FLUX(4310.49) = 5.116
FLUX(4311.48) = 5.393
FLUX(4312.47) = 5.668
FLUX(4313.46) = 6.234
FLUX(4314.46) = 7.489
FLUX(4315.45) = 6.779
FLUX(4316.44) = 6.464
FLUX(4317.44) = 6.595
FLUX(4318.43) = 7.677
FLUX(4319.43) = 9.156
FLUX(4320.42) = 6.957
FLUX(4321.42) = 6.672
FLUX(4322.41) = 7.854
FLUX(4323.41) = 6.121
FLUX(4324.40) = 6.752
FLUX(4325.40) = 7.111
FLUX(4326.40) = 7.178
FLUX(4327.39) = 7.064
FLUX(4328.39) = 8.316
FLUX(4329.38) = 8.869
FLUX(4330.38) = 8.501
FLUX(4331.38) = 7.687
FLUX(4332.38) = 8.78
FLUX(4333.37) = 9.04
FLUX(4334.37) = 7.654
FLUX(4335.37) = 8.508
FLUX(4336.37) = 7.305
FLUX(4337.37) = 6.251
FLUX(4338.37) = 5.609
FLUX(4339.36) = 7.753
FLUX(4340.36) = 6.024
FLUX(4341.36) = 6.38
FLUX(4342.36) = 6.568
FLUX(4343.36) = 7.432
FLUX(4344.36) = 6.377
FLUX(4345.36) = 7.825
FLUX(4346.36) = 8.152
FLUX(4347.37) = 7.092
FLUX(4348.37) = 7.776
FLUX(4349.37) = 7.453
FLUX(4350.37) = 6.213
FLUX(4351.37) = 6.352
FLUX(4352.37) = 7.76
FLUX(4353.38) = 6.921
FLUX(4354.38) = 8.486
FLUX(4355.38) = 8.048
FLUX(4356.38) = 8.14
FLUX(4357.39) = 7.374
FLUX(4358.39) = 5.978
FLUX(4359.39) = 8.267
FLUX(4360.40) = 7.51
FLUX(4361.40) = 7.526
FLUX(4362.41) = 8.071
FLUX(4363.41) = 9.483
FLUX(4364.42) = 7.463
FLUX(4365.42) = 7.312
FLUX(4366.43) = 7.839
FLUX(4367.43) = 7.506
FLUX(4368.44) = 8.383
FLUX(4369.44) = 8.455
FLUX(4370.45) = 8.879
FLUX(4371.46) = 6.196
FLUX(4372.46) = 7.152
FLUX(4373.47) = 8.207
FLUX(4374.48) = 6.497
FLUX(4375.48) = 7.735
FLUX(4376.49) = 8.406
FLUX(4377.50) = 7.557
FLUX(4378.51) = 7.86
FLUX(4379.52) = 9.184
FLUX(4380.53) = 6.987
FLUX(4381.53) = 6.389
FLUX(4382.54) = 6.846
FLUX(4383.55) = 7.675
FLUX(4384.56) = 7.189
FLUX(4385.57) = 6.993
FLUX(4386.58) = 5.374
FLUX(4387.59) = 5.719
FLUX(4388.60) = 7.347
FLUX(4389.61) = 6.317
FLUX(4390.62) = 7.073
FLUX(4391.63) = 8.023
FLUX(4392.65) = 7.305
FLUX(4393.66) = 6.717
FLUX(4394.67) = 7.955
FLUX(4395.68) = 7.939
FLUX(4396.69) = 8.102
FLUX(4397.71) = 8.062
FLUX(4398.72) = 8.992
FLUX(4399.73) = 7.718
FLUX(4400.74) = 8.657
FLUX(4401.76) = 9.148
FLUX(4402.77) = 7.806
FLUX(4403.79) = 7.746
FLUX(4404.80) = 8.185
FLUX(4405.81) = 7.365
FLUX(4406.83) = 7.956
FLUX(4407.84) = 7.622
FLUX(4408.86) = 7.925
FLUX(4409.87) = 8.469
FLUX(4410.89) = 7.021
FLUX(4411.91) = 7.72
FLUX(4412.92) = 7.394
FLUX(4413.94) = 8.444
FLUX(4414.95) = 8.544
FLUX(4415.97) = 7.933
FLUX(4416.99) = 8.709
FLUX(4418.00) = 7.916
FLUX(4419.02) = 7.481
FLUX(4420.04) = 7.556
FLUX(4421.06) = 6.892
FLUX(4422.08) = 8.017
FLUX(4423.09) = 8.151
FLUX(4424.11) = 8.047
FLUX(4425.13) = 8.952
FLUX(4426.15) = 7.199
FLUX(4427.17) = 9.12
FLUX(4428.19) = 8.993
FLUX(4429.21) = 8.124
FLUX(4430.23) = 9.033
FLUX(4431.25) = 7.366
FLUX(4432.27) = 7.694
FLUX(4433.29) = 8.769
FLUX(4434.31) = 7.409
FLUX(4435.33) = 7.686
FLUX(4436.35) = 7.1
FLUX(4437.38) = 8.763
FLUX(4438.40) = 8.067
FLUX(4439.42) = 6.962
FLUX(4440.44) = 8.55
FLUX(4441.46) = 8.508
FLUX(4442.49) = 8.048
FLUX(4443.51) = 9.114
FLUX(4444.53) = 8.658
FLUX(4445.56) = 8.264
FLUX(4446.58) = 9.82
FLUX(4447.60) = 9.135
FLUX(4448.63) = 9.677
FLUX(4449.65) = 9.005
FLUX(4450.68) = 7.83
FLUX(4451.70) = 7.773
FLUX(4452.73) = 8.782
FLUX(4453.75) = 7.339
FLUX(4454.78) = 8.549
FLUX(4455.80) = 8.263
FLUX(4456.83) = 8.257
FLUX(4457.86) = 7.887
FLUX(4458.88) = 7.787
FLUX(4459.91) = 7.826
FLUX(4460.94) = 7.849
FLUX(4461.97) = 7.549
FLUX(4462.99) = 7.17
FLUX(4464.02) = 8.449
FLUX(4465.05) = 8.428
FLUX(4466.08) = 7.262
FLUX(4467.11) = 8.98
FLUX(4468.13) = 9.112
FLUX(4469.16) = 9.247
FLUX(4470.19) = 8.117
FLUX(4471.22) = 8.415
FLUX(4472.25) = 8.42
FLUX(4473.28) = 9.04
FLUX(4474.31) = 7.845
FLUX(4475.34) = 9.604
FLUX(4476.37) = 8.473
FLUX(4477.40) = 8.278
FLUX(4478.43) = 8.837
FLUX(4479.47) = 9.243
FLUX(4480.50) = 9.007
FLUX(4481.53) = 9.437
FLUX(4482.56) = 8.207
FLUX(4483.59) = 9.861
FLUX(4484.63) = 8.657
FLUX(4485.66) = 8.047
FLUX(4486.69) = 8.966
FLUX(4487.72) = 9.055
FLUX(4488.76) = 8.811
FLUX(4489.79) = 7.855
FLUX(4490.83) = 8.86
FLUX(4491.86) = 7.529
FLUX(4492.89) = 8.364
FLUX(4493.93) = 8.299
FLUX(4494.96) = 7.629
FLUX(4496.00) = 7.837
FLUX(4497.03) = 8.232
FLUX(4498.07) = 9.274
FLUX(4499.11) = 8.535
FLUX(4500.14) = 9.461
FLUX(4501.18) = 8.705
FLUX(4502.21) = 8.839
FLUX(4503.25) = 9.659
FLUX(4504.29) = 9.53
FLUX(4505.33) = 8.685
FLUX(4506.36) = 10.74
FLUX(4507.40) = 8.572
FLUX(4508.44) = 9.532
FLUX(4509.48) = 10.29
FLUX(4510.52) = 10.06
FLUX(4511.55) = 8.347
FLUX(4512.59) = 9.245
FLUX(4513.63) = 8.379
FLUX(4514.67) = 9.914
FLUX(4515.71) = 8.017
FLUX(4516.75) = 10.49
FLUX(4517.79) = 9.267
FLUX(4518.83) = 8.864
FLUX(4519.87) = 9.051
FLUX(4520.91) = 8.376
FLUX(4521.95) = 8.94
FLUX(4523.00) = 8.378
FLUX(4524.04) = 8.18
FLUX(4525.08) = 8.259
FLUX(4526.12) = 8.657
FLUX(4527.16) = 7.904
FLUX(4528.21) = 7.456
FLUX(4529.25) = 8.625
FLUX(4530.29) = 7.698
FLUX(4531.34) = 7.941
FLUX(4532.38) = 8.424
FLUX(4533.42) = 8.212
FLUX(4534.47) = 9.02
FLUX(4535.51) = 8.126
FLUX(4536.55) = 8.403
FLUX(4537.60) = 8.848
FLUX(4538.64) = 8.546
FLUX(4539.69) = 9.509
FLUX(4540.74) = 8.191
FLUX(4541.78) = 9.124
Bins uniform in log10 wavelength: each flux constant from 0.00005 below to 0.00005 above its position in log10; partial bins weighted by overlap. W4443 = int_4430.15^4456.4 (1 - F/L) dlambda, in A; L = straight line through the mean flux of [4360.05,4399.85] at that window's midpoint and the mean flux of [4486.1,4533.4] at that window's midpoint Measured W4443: -0.6 A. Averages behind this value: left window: 7.55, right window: 8.74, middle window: 8.3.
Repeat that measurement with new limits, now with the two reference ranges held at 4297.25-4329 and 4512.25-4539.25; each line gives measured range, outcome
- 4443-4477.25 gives -2.4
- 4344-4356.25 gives -1.4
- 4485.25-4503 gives -0.6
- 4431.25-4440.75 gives -0.3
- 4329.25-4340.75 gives -2.0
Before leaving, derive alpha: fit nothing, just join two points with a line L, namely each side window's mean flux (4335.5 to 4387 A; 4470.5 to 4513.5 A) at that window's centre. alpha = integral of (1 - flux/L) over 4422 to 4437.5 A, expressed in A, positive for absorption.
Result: 0.0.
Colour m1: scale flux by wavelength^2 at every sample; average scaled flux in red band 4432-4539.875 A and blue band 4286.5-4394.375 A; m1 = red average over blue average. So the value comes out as 1.31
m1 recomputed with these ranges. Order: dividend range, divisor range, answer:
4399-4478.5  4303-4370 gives 1.20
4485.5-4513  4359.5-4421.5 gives 1.21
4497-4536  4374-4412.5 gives 1.23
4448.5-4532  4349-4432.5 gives 1.17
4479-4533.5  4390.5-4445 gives 1.14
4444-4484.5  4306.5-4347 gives 1.28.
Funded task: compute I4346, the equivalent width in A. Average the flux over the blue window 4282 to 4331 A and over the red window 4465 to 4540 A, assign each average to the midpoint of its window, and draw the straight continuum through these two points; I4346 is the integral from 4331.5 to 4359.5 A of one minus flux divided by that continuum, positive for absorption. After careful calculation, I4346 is -1.9 A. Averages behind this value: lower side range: 6.4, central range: 7.33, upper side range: 8.72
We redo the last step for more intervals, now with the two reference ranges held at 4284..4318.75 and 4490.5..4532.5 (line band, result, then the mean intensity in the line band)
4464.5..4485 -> -1.12 A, 8.72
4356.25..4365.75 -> -1.33 A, 7.7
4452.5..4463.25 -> 0.16 A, 7.93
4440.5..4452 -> -1.21 A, 8.72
